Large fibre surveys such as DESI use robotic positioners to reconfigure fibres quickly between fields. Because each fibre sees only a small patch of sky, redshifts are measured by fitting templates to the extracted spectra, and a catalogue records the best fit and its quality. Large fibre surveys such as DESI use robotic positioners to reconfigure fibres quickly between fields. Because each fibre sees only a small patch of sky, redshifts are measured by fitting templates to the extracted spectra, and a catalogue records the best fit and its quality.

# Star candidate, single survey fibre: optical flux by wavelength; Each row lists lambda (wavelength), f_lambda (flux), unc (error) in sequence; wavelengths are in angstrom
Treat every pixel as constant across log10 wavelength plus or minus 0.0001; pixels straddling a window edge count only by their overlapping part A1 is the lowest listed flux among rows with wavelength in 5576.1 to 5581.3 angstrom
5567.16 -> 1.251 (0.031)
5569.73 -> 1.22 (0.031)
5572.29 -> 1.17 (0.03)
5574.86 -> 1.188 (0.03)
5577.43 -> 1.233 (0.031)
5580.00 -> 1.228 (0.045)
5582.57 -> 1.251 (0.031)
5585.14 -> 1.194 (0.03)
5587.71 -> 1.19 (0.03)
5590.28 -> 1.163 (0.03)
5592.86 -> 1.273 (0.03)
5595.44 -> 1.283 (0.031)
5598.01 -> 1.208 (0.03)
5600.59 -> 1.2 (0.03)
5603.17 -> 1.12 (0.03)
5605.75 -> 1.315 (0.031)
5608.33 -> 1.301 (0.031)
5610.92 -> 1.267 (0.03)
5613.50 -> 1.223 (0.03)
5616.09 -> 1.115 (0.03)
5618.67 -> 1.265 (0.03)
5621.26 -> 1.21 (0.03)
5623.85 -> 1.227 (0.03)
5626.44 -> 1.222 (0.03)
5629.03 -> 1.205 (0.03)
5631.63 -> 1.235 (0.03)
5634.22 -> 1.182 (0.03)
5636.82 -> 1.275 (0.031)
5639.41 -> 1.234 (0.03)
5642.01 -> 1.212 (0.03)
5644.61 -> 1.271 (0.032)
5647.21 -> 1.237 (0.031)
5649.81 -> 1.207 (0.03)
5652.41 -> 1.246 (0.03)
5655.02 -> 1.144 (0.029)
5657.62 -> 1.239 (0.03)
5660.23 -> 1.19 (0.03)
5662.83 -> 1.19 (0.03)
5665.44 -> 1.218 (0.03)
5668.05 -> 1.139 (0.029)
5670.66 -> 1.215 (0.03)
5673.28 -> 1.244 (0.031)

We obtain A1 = 1.228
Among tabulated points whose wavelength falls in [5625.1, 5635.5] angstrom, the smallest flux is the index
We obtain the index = 1.182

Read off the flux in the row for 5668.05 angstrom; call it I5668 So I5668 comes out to 1.139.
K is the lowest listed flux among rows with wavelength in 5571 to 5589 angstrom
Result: 1.17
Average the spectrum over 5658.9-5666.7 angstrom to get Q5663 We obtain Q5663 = 1.2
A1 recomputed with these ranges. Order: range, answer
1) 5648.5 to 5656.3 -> 1.144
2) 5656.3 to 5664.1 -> 1.19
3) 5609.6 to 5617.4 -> 1.115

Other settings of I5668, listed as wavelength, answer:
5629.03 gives 1.205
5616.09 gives 1.115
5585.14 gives 1.194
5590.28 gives 1.163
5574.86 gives 1.188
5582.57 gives 1.251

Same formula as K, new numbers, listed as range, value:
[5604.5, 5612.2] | 1.267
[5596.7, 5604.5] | 1.12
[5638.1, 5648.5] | 1.212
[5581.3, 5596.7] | 1.163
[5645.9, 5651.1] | 1.207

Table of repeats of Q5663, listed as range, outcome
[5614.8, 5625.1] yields 1.2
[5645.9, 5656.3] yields 1.21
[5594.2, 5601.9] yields 1.23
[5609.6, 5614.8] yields 1.24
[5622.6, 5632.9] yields 1.22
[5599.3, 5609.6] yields 1.23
